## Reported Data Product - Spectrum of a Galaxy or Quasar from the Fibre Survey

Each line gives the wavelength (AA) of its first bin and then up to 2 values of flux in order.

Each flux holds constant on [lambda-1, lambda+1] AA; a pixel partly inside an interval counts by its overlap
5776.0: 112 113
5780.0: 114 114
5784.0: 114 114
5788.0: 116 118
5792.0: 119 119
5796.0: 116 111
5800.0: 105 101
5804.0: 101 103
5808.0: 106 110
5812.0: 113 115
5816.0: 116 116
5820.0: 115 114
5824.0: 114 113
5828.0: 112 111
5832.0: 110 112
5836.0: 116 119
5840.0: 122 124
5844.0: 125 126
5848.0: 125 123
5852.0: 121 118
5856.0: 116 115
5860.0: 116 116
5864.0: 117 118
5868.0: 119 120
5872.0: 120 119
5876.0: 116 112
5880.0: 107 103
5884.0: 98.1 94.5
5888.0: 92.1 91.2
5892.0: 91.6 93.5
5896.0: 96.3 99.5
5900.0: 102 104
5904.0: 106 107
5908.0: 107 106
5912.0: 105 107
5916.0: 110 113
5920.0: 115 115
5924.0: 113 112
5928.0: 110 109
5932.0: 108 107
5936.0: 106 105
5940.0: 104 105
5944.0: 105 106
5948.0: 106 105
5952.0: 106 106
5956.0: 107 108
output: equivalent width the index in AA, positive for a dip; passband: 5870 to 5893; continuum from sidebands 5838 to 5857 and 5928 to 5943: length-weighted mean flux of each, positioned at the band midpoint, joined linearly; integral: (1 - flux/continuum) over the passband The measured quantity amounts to 2.3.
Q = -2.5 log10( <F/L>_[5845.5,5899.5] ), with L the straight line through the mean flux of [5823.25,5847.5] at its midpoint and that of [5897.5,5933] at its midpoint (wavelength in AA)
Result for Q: 0.03 mag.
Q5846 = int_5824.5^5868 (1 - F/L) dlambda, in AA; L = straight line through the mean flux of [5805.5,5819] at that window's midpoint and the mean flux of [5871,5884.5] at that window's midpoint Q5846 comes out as -2.52 AA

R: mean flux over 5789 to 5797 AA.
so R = 118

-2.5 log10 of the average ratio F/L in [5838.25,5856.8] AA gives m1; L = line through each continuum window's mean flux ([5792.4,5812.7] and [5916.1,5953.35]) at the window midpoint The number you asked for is -0.13 mag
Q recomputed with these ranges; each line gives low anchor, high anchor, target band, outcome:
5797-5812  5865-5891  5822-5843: -0.08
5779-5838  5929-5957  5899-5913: 0.03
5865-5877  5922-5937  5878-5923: 0.11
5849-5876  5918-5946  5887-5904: 0.17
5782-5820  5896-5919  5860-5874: -0.10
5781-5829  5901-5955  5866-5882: -0.06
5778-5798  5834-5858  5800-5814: 0.11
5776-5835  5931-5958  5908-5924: -0.03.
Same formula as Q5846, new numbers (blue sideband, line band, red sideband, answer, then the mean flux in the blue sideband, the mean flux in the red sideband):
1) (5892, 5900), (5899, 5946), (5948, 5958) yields -3.2 AA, 96.5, 106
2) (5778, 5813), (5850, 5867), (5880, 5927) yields -1.7 AA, 111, 104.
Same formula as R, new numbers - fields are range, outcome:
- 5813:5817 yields 116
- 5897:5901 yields 101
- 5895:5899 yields 97.9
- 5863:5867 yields 118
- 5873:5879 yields 116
